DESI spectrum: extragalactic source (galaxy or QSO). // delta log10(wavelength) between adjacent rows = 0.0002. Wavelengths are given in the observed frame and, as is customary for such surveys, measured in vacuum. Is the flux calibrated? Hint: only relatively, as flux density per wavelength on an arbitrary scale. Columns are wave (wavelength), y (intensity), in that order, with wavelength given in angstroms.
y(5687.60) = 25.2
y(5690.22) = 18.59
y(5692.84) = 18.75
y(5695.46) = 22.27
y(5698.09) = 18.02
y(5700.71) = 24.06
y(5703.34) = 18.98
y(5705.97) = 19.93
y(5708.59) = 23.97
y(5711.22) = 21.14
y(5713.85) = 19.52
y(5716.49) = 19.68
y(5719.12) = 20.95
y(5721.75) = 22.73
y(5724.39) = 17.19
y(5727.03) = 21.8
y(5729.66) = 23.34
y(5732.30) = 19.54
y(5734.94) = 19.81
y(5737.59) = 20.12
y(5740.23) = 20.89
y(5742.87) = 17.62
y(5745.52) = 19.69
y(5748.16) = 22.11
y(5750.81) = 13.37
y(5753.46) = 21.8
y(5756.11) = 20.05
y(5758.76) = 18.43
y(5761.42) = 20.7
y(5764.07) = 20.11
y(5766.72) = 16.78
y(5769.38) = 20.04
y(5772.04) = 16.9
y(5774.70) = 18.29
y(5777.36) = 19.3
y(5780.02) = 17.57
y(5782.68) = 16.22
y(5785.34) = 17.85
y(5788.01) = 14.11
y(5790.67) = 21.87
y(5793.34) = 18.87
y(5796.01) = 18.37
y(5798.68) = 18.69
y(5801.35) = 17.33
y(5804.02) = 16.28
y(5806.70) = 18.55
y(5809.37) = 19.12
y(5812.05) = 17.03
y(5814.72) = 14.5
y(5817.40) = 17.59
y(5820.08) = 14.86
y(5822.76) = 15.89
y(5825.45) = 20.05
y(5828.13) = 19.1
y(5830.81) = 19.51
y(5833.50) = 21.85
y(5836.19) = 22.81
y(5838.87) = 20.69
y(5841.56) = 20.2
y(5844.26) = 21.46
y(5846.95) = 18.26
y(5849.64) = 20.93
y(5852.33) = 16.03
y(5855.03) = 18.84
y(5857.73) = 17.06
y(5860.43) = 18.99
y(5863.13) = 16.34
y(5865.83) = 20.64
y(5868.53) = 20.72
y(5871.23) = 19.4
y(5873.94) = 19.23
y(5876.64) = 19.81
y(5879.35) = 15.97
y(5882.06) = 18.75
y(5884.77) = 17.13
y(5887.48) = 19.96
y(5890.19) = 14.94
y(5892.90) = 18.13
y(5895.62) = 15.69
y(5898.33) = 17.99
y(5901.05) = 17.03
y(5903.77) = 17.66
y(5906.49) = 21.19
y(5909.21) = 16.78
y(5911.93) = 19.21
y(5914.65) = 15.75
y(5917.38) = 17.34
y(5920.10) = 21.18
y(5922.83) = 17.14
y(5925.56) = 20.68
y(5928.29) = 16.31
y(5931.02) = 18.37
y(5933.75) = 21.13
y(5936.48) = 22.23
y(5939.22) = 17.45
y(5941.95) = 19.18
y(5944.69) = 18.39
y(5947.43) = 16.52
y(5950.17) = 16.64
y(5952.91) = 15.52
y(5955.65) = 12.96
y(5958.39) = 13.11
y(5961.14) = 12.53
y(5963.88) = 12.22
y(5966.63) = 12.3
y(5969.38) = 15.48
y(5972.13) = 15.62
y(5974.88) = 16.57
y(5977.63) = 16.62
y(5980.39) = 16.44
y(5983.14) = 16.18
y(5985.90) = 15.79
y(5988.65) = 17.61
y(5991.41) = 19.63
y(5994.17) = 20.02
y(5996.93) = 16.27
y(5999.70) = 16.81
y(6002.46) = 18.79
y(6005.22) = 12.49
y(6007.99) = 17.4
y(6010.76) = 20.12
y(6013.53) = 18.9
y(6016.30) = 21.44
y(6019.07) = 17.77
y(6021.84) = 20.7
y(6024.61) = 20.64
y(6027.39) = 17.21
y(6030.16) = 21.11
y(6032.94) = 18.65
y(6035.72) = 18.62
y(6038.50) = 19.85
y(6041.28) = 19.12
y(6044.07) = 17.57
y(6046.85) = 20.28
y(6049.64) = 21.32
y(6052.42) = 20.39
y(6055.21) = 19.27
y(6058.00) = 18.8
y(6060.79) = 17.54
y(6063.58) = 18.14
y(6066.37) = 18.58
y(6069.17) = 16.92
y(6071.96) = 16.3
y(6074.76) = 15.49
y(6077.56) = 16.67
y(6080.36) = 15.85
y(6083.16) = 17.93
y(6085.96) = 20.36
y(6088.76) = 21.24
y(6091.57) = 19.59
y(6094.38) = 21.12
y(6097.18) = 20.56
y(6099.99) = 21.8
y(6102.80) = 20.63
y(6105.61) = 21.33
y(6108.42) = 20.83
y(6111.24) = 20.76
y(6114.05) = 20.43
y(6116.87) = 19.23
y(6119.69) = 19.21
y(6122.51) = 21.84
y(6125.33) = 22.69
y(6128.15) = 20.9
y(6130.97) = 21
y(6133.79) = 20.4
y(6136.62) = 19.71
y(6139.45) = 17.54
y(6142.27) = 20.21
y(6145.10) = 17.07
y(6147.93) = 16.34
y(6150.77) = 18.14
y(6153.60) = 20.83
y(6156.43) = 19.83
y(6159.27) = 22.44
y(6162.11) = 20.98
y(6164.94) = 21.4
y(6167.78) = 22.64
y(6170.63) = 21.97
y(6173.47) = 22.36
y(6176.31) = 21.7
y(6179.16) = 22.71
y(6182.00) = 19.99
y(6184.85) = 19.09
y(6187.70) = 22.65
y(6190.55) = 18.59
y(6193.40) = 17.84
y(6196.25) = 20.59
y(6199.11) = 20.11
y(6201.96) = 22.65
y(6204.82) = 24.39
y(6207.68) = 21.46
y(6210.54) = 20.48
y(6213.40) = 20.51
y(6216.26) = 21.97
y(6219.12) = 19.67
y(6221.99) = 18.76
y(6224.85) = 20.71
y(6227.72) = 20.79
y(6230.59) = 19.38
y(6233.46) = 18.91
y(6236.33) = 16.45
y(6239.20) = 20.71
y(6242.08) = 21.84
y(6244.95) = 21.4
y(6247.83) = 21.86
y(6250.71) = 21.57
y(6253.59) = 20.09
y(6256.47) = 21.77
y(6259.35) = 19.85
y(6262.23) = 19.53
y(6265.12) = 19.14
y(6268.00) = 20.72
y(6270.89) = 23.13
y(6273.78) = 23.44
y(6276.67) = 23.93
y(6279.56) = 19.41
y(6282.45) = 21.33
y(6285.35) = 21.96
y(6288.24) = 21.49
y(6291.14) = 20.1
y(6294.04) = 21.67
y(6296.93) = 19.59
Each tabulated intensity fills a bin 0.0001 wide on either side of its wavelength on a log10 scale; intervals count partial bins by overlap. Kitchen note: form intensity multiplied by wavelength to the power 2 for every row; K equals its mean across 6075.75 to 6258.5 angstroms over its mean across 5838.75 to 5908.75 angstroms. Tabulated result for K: 1.21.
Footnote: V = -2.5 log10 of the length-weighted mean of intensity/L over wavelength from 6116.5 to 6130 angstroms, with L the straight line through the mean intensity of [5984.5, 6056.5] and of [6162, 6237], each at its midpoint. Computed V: -0.054 mag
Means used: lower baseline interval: 18.8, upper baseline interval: 20.7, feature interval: 20.9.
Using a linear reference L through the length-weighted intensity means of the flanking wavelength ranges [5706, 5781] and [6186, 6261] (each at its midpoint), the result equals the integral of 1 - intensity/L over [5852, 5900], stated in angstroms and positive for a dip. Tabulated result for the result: 4.48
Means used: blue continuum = 19.8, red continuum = 20.6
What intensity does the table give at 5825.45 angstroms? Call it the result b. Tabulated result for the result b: 20.05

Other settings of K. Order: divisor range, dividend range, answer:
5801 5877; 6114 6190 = 1.21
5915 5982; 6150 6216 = 1.36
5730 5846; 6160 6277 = 1.28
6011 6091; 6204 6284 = 1.18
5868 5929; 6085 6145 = 1.21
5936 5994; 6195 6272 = 1.40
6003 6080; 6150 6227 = 1.19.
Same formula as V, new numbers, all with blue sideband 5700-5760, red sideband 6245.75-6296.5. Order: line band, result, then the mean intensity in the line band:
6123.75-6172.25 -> 0.04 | 20.3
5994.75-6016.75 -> 0.17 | 17.7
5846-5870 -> 0.10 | 18.7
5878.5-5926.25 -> 0.15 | 17.9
